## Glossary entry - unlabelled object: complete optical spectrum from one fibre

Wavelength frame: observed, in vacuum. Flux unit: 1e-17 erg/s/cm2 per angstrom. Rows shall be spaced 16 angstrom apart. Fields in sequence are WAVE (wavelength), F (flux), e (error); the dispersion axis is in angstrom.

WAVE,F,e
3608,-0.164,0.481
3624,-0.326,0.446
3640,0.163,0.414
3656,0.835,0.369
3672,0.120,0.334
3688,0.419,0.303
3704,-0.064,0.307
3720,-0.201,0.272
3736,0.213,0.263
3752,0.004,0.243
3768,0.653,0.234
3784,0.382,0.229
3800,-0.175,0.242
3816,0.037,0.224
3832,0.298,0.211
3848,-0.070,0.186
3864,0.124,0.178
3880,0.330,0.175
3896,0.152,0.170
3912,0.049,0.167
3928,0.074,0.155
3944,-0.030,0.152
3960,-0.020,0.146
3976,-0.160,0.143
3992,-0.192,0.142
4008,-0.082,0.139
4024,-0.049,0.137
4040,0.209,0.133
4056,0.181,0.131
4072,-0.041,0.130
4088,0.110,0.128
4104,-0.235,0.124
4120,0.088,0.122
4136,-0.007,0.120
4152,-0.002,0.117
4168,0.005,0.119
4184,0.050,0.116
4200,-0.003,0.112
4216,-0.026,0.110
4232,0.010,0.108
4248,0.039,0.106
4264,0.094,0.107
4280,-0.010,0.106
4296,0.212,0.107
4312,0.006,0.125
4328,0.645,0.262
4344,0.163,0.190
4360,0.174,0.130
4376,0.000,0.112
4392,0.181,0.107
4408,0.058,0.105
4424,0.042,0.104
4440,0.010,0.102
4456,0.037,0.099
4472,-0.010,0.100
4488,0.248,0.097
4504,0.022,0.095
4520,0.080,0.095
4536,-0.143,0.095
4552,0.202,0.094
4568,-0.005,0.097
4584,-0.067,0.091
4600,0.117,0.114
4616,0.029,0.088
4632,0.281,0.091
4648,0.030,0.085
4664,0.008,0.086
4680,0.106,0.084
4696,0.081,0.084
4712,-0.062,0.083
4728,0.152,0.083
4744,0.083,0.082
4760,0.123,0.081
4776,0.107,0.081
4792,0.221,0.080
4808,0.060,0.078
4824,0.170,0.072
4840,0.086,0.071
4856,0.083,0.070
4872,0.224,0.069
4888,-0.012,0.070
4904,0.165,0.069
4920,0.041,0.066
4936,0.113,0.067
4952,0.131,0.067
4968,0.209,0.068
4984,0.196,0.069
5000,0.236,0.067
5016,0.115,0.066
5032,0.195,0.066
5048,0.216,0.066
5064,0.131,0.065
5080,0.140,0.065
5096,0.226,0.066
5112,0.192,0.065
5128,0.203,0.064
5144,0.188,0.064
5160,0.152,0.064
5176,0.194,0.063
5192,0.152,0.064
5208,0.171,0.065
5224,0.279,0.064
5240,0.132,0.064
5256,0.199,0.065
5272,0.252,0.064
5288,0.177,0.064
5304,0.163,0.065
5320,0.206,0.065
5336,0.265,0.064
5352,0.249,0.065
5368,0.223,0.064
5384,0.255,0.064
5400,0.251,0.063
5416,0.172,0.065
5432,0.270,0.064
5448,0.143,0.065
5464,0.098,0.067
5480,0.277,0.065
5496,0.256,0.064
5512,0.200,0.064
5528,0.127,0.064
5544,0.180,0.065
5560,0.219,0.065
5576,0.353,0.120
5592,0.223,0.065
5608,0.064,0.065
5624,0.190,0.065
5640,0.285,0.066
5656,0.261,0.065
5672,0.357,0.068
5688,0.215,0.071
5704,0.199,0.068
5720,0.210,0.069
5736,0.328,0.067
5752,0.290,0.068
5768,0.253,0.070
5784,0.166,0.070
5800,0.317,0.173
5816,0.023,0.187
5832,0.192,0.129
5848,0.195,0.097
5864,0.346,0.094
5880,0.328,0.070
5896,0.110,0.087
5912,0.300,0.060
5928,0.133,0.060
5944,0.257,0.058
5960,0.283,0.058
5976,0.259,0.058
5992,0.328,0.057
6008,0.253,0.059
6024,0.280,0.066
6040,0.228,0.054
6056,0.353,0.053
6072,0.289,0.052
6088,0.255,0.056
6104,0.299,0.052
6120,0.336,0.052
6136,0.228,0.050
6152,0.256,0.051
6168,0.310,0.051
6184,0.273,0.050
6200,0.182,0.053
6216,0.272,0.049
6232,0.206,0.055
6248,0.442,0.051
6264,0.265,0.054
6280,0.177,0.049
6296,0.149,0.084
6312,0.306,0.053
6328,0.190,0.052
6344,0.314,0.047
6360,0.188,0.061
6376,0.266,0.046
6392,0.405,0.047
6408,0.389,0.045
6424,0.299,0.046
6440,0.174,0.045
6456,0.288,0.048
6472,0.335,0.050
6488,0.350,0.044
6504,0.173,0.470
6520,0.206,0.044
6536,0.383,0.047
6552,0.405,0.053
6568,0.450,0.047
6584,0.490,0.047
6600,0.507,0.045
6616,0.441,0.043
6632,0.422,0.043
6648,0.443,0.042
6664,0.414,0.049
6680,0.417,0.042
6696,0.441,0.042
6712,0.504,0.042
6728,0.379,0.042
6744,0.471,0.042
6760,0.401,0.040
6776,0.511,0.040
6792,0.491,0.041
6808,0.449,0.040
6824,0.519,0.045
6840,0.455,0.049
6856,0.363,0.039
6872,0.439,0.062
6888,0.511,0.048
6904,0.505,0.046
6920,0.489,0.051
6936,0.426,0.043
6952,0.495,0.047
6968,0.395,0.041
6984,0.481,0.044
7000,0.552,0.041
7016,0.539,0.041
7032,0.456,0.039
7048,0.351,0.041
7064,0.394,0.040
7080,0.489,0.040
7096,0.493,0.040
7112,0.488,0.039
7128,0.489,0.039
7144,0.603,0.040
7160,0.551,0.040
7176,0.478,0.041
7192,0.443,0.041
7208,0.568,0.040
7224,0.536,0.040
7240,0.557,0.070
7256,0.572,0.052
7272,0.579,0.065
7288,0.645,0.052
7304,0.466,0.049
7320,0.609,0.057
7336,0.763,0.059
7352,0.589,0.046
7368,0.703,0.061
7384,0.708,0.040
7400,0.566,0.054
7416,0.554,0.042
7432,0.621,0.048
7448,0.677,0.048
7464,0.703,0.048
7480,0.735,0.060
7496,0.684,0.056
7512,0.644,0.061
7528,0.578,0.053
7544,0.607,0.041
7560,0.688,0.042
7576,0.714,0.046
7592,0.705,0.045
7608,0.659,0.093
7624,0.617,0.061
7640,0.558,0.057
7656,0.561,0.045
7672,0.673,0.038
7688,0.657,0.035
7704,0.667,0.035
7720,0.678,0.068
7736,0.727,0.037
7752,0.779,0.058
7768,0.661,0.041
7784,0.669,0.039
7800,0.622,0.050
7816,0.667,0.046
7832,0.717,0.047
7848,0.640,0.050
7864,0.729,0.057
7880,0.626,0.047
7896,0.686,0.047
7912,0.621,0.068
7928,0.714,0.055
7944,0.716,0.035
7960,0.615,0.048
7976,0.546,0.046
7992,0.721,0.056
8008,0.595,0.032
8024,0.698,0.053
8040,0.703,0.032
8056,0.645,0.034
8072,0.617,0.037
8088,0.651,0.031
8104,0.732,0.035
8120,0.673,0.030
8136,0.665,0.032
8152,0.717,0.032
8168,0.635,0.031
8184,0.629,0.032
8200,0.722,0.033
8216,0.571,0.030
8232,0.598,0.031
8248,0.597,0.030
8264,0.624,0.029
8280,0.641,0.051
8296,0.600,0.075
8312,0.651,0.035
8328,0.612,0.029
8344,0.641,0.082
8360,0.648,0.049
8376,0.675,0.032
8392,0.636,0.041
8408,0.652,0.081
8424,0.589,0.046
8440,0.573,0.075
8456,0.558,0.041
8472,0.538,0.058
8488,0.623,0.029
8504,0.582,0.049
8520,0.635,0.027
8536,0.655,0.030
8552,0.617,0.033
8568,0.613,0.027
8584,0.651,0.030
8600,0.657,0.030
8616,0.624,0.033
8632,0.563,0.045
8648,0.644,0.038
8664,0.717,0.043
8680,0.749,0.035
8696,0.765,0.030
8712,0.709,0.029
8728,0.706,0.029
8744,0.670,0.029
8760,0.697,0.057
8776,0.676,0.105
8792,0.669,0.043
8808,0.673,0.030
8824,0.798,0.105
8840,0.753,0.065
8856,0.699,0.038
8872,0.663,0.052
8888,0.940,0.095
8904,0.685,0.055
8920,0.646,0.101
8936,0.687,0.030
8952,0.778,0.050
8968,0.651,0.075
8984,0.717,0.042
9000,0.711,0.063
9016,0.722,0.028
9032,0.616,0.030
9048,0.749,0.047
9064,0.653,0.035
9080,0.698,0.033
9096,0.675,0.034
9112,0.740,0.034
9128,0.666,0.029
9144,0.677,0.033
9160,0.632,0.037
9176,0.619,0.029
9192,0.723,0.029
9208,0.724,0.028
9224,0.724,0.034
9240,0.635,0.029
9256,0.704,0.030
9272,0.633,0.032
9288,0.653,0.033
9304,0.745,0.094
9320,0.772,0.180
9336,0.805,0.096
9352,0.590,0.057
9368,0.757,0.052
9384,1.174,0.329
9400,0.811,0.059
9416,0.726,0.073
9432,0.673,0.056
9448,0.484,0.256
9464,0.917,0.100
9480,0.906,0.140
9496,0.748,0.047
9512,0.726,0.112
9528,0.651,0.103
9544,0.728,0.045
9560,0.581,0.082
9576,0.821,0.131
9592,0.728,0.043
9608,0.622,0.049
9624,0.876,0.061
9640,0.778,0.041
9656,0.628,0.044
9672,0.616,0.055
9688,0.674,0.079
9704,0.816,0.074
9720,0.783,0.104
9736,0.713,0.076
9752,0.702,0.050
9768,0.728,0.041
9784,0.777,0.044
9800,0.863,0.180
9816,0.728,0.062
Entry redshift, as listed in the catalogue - 0.64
